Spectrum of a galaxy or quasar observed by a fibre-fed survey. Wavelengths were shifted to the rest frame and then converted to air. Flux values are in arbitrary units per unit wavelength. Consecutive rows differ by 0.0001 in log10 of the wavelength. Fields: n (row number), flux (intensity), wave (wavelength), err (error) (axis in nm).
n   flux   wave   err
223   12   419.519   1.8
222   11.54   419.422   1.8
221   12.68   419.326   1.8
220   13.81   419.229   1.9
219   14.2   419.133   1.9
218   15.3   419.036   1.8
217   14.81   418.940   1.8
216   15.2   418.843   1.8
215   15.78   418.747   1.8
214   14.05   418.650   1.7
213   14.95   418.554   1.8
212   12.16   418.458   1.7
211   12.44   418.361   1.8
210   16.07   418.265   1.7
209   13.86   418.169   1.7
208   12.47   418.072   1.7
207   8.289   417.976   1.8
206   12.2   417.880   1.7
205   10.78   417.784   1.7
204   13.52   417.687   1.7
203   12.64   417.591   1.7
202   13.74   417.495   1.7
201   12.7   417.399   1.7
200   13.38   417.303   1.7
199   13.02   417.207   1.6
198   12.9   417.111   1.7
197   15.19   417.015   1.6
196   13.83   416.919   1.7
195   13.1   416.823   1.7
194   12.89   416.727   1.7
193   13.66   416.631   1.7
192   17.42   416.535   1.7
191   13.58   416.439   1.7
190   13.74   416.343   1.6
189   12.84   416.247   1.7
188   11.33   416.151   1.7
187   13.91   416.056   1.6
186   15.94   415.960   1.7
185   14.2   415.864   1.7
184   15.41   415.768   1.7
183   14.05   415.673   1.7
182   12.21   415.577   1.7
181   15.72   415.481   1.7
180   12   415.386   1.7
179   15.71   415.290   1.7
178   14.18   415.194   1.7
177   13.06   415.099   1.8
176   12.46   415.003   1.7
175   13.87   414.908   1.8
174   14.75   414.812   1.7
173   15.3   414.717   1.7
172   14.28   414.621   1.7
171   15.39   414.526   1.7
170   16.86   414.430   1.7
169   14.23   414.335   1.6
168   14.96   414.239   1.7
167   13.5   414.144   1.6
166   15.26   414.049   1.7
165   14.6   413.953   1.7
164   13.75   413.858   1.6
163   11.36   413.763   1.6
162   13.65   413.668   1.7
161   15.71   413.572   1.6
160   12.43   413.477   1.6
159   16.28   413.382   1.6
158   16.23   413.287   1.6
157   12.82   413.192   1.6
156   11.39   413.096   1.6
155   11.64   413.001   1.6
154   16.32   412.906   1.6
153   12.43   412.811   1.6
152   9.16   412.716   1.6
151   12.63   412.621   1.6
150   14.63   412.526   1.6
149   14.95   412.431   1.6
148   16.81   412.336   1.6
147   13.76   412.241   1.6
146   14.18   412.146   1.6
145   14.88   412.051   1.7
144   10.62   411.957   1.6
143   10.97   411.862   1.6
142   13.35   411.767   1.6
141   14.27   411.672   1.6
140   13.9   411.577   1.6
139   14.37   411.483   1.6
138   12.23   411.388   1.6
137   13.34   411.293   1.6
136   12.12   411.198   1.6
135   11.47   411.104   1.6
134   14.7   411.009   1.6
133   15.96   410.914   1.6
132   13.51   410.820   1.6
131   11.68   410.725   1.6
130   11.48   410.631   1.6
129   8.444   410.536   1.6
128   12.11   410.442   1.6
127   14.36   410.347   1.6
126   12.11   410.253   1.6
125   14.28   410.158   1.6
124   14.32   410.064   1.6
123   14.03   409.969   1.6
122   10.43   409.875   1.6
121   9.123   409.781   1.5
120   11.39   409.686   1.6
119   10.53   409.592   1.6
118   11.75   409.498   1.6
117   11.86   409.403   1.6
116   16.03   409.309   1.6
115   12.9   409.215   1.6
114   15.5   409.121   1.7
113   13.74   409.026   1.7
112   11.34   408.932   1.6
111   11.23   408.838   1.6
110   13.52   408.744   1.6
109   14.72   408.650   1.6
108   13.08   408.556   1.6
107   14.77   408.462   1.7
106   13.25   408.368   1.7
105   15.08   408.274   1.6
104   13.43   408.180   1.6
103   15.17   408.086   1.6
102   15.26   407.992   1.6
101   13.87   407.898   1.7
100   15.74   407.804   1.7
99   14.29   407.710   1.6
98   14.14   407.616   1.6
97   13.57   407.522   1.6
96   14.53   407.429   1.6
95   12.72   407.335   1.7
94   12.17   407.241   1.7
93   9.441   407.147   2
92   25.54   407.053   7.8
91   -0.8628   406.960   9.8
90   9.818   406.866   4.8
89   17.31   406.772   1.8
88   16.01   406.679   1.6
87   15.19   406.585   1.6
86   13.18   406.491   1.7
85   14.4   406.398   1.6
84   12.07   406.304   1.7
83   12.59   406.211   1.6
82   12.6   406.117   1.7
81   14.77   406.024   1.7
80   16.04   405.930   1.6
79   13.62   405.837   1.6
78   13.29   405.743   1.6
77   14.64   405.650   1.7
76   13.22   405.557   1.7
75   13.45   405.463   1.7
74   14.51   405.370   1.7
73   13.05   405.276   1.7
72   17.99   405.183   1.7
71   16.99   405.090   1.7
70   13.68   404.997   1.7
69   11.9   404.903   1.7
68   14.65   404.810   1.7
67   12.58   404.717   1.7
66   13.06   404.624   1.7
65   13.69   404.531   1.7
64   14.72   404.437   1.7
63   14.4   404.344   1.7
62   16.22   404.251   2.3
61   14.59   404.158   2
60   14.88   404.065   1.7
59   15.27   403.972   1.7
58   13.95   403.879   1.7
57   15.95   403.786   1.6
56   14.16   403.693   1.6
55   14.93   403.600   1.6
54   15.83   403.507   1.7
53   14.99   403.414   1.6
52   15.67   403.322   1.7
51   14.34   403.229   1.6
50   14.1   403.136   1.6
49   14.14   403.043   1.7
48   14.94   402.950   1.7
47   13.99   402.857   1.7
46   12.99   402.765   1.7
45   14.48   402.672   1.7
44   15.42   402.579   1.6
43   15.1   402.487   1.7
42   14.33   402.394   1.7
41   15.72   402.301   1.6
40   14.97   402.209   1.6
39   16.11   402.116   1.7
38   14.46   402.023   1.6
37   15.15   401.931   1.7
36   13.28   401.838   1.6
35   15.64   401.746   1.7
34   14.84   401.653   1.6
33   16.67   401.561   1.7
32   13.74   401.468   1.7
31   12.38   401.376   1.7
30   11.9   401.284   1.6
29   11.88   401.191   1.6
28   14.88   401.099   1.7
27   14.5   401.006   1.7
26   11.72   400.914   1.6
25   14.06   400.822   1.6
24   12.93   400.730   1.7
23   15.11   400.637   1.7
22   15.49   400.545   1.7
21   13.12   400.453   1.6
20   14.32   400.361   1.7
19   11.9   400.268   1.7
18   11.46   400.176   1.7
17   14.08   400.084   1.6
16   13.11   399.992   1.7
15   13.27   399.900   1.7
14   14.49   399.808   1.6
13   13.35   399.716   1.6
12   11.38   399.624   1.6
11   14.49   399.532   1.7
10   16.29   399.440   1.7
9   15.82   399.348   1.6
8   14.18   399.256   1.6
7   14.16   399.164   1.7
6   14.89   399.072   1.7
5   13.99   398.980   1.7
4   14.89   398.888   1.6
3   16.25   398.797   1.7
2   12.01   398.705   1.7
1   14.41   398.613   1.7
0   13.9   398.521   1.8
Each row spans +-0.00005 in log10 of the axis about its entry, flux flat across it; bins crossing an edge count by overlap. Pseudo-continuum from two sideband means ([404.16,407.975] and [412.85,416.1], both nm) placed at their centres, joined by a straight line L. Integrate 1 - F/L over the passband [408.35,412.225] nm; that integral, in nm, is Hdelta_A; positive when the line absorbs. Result 0.32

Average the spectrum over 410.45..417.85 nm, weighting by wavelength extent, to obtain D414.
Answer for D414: 13.6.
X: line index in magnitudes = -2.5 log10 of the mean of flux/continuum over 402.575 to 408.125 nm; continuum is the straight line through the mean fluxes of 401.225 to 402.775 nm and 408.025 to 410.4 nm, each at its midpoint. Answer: -0.020 mag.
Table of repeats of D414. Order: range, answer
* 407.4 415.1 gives 13.5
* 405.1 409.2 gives 13.8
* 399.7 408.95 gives 14.1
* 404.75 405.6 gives 14.4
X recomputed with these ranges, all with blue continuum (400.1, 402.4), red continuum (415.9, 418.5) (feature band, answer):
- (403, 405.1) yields -0.05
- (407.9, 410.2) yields 0.04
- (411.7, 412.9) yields 0.01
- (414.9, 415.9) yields -0.05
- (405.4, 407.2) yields 0.02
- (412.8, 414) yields -0.03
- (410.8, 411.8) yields 0.00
